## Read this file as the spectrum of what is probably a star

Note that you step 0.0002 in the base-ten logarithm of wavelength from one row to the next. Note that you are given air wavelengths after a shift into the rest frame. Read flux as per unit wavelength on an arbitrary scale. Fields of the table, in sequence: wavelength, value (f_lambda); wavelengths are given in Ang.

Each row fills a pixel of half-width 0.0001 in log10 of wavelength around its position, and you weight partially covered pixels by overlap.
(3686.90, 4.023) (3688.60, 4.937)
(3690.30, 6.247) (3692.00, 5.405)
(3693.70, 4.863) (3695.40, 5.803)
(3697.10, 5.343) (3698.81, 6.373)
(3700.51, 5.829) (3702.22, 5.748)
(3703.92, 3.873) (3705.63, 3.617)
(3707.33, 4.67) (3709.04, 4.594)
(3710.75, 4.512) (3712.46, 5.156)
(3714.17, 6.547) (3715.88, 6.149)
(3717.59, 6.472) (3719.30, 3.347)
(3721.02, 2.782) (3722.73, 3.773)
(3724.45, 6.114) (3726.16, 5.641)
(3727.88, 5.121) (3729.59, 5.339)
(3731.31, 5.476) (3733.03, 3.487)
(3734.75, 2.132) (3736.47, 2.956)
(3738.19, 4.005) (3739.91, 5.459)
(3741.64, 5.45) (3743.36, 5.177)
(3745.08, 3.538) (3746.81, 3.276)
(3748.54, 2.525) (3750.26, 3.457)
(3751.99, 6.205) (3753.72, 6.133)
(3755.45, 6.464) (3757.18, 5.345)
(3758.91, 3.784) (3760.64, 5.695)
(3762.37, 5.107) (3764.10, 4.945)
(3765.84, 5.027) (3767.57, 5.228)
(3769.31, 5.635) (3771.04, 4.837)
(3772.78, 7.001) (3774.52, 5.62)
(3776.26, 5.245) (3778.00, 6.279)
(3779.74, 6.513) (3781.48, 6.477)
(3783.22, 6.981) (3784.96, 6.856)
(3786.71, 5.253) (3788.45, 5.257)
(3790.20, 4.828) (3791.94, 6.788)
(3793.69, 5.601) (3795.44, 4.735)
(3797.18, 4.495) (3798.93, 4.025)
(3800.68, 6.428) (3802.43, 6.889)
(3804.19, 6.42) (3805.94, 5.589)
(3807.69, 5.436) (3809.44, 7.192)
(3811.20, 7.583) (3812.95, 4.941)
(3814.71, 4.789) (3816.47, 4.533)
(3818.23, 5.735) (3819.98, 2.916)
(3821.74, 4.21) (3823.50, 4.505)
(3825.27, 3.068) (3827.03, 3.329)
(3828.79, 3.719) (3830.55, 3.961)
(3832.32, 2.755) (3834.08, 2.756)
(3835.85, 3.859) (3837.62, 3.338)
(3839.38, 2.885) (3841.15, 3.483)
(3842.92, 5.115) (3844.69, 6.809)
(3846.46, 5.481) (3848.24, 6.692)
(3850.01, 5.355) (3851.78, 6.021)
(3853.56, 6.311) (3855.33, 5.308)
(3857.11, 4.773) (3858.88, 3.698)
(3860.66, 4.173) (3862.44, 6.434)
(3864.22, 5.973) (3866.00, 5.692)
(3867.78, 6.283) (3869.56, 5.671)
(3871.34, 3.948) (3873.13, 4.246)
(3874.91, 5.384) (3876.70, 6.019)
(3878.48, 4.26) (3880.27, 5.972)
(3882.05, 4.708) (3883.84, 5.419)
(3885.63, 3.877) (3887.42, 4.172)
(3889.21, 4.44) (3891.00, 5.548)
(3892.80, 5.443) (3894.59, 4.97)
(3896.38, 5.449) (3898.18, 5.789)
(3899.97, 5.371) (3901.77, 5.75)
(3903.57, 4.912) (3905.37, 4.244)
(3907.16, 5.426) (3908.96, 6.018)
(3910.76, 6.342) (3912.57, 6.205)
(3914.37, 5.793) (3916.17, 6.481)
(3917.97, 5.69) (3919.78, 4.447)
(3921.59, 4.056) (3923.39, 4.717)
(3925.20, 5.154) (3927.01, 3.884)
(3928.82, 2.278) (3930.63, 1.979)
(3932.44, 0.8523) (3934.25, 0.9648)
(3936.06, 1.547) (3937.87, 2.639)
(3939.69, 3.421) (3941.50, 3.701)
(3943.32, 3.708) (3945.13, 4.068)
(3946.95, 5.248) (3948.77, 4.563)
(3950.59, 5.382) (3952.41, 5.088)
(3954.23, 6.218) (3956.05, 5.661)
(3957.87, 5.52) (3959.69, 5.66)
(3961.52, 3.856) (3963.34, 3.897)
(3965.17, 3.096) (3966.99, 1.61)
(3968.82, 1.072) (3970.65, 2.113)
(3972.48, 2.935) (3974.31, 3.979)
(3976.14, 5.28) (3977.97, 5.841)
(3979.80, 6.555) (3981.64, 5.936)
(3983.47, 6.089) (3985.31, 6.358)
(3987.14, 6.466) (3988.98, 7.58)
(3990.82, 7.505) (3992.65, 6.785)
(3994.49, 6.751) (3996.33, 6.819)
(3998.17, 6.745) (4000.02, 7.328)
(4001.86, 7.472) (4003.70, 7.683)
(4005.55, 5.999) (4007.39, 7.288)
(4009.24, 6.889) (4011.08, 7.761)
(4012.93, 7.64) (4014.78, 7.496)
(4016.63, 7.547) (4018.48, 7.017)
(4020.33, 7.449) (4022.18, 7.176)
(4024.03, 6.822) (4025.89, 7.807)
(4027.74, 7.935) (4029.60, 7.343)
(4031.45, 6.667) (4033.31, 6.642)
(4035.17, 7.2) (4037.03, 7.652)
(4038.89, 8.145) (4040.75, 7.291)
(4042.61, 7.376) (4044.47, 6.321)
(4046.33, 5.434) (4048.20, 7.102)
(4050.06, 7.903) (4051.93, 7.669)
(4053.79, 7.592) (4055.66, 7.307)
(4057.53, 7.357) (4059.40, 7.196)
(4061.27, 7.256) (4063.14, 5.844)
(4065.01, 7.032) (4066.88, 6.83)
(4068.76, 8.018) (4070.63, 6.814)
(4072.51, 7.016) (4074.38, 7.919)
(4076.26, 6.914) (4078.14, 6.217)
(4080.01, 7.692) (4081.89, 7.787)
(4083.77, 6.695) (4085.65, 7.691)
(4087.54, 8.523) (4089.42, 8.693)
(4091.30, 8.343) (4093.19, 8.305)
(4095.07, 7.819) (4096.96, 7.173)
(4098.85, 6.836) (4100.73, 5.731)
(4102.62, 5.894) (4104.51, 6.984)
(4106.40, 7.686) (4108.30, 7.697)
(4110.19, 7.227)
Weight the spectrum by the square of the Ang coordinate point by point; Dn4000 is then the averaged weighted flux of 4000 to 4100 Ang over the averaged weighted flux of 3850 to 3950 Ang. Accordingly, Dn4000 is 1.67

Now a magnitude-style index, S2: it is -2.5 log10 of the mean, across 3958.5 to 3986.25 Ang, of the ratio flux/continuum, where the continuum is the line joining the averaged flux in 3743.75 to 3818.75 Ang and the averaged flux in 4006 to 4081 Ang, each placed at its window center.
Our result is 0.49 mag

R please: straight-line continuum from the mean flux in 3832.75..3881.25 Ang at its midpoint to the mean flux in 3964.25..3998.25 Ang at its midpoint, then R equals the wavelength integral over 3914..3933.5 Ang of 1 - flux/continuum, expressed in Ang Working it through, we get 4.1 Ang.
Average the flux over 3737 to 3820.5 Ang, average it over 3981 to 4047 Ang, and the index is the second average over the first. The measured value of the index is 1.3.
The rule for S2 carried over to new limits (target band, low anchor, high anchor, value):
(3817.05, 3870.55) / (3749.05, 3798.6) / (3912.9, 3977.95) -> 0.041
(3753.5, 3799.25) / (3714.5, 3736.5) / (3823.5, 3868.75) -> -0.195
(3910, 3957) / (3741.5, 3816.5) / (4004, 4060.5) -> 0.473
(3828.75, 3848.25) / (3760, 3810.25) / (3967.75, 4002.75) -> 0.352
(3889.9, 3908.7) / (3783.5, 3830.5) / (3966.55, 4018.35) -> 0.069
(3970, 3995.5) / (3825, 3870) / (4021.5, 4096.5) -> 0.116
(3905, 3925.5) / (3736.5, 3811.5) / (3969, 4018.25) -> 0.114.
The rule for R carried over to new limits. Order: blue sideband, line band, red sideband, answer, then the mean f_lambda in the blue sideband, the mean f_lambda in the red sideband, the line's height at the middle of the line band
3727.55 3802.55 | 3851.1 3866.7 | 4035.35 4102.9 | 1.2 Ang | 5.15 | 7.27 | 5.8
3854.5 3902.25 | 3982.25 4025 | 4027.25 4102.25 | -3.2 Ang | 5.13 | 7.27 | 6.57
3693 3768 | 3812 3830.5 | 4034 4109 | 4.4 Ang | 4.83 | 7.27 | 5.48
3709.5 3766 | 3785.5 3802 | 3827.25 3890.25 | -2.0 Ang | 4.74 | 4.82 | 4.78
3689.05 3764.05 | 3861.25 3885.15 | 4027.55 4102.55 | 2.2 Ang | 4.86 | 7.26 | 5.9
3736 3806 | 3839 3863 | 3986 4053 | 2.9 Ang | 5.32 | 7.19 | 5.92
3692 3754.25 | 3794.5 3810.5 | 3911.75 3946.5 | -4.9 Ang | 4.75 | 3.78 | 4.37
